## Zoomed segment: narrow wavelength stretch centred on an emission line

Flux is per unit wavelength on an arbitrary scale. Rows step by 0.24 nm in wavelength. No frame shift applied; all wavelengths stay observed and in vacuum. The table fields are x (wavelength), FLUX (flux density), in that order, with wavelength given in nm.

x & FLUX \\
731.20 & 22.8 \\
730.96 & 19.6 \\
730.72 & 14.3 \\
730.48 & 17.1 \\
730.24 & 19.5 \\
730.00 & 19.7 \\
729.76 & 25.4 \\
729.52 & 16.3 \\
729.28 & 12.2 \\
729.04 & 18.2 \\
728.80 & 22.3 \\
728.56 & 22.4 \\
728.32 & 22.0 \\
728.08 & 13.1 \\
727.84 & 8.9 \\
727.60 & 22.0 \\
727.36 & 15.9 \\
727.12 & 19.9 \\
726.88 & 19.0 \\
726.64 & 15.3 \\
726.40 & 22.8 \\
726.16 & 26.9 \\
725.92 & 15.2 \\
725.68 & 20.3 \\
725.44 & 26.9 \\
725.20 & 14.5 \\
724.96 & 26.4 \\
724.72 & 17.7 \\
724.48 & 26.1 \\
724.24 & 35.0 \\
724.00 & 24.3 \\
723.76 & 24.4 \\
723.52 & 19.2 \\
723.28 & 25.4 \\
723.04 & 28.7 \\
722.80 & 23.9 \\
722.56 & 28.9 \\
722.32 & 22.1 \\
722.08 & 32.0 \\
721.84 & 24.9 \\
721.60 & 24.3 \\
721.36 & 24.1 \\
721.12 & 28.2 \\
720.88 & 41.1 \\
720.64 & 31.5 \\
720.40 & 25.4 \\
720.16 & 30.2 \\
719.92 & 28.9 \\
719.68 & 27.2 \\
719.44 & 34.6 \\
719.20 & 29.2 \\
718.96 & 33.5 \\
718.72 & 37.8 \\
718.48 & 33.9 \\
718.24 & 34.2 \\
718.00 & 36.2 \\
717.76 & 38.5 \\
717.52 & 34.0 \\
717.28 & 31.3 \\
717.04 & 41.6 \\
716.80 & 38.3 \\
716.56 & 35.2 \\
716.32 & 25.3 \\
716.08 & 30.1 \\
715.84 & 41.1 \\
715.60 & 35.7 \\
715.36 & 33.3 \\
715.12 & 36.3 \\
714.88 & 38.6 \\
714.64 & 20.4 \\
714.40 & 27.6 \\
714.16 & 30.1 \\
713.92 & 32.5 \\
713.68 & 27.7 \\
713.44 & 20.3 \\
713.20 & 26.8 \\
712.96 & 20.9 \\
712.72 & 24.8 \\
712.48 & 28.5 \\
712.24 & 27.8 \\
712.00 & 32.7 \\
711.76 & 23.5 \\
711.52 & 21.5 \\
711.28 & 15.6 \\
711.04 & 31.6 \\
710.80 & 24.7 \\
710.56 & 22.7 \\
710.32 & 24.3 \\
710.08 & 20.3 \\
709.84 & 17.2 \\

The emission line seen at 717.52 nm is Mg II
